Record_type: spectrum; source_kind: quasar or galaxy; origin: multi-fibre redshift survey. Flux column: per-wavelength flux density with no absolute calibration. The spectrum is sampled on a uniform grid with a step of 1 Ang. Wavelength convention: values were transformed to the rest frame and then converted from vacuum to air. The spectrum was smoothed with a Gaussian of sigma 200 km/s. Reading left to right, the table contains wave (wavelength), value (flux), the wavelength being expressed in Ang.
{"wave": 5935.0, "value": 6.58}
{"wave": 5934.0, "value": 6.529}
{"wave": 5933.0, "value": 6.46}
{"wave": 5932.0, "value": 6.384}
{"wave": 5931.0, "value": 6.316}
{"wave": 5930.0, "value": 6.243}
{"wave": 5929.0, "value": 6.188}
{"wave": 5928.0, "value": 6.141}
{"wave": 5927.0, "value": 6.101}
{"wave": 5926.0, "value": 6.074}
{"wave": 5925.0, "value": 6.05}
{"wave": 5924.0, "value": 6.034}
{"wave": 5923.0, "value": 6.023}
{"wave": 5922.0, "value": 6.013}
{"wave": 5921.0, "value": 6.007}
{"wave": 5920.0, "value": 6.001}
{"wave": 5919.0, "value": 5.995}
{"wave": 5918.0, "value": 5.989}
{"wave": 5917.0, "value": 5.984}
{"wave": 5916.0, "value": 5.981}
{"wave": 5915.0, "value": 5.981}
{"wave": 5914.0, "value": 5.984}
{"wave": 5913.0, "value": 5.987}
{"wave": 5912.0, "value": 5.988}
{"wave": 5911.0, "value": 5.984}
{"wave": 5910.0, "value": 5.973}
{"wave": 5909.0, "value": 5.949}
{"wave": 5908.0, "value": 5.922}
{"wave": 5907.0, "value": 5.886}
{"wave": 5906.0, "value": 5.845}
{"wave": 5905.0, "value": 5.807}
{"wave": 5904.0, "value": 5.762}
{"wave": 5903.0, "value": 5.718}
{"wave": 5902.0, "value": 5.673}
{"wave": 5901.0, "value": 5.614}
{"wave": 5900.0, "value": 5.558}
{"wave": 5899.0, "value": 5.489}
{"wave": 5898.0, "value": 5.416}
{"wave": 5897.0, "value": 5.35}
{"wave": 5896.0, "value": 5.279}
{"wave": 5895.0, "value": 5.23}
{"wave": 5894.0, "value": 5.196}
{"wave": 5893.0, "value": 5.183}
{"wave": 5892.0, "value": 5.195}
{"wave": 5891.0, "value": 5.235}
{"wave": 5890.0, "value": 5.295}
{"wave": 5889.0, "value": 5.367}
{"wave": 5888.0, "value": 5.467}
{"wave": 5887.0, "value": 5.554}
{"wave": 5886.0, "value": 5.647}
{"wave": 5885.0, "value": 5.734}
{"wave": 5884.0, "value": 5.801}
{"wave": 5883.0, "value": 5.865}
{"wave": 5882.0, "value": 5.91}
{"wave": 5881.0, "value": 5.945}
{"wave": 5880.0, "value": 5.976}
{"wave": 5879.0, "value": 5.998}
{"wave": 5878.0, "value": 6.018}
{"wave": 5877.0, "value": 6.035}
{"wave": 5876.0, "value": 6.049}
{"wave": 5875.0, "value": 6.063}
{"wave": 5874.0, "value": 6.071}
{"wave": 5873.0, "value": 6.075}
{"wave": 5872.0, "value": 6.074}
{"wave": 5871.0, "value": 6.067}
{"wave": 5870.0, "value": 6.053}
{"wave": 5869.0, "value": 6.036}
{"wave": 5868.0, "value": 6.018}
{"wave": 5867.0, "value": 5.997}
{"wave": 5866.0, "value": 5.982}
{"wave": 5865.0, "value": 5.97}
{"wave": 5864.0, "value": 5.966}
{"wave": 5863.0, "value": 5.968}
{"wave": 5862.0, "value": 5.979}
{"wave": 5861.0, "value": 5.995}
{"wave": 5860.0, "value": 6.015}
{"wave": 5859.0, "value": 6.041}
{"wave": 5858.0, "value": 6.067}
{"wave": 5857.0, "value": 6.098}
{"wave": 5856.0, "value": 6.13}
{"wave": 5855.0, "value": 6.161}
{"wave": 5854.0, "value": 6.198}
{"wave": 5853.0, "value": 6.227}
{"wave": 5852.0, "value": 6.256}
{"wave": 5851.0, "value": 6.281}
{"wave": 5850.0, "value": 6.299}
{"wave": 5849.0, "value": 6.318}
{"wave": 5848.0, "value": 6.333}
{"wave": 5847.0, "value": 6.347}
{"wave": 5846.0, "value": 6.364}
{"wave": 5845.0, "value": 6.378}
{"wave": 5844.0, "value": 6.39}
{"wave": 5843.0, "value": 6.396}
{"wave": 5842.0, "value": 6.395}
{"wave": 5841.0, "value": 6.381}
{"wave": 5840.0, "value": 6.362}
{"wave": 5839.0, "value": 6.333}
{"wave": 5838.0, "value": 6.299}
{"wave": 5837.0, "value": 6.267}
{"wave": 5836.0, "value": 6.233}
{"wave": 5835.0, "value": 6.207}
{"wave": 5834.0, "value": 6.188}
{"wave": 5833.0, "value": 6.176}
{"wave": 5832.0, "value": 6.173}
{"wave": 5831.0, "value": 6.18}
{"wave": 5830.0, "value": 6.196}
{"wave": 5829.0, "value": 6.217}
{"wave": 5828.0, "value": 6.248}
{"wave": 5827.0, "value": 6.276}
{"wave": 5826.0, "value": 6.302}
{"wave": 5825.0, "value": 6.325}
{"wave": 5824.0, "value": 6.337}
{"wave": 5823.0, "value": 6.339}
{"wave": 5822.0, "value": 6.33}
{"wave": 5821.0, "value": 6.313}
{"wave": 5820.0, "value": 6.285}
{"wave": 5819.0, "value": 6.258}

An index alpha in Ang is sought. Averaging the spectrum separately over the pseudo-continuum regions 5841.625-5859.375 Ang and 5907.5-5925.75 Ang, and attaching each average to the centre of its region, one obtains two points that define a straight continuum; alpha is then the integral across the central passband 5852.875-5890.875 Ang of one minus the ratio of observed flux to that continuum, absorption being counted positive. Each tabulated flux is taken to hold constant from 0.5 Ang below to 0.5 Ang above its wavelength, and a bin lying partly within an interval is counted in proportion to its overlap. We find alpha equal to 1.47 Ang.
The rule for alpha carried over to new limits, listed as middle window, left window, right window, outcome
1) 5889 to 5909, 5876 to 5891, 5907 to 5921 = 1.2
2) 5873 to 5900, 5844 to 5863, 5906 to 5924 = 2.0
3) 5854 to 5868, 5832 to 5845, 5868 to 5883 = 0.2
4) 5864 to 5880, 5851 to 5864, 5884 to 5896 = -0.7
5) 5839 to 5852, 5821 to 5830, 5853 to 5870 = -0.4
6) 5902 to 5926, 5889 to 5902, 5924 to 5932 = -0.6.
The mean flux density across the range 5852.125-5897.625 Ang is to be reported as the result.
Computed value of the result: 5.84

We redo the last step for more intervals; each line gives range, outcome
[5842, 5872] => 6.15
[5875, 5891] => 5.77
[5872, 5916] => 5.73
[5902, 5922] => 5.93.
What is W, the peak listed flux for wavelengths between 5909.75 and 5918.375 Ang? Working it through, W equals 5.989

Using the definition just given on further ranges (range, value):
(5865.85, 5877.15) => 6.075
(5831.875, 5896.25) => 6.396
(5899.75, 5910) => 5.973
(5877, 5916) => 6.035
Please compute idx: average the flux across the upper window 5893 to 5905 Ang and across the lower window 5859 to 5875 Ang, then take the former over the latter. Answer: 0.9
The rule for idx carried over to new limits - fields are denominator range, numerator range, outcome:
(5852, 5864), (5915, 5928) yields 0.99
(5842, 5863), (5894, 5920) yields 0.93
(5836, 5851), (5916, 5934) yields 0.97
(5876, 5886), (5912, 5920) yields 1.01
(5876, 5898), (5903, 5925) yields 1.06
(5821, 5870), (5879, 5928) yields 0.93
